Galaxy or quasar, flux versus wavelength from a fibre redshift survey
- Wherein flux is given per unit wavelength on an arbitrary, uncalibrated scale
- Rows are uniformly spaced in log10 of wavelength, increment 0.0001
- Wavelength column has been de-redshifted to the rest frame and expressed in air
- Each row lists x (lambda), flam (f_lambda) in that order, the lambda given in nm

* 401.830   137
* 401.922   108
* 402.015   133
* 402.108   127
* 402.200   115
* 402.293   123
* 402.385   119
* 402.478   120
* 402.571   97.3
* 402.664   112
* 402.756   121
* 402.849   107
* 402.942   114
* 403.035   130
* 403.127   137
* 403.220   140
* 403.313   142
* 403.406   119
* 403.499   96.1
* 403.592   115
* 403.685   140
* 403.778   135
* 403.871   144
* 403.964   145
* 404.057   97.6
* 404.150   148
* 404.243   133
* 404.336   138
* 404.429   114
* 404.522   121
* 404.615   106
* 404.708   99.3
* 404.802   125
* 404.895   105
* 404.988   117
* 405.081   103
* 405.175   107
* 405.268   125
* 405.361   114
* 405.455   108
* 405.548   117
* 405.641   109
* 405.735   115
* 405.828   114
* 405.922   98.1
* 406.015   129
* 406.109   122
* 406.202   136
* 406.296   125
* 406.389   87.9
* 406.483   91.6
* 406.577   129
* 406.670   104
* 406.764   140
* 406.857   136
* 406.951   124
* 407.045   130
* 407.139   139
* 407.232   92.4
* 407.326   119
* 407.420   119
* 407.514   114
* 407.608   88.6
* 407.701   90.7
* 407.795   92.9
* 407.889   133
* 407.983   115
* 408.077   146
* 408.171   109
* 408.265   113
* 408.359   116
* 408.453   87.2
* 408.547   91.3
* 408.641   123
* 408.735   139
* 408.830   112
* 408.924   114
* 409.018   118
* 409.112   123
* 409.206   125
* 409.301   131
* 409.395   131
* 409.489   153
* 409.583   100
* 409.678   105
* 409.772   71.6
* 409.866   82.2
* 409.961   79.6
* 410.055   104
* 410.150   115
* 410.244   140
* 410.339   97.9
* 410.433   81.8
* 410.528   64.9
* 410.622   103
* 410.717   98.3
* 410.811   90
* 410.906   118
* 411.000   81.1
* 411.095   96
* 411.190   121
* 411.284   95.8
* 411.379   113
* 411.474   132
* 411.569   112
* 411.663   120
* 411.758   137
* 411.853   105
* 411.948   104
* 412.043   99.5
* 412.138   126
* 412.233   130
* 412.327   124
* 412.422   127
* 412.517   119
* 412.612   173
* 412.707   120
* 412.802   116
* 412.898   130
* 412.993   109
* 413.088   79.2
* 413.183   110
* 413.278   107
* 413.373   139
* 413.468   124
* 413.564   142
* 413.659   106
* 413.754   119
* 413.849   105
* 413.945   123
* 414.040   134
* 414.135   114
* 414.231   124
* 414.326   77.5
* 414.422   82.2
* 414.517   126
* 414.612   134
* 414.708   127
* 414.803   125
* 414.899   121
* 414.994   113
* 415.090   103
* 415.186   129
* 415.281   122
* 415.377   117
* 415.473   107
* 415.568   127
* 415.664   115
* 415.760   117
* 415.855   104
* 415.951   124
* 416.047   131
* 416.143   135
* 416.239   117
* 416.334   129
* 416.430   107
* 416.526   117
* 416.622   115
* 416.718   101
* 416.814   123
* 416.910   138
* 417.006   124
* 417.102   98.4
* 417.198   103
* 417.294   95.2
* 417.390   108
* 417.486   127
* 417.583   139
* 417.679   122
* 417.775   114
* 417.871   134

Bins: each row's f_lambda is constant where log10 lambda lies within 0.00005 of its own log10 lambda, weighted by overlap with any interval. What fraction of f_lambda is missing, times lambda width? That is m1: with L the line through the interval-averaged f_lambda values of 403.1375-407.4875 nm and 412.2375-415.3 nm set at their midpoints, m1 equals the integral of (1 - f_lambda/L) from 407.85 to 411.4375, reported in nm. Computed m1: 0.32 nm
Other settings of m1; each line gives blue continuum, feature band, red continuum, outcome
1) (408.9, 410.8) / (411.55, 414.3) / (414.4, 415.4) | -0.13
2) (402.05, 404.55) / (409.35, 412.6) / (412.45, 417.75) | 0.31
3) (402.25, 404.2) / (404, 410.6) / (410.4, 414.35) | 0.32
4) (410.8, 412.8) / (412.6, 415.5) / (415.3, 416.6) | 0.01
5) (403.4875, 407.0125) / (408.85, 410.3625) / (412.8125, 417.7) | 0.08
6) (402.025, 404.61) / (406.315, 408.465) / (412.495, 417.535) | 0.13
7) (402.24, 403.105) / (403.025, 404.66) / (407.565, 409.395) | -0.16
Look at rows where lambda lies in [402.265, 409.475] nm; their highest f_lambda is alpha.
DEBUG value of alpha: 148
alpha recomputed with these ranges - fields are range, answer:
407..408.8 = 146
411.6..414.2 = 173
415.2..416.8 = 135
